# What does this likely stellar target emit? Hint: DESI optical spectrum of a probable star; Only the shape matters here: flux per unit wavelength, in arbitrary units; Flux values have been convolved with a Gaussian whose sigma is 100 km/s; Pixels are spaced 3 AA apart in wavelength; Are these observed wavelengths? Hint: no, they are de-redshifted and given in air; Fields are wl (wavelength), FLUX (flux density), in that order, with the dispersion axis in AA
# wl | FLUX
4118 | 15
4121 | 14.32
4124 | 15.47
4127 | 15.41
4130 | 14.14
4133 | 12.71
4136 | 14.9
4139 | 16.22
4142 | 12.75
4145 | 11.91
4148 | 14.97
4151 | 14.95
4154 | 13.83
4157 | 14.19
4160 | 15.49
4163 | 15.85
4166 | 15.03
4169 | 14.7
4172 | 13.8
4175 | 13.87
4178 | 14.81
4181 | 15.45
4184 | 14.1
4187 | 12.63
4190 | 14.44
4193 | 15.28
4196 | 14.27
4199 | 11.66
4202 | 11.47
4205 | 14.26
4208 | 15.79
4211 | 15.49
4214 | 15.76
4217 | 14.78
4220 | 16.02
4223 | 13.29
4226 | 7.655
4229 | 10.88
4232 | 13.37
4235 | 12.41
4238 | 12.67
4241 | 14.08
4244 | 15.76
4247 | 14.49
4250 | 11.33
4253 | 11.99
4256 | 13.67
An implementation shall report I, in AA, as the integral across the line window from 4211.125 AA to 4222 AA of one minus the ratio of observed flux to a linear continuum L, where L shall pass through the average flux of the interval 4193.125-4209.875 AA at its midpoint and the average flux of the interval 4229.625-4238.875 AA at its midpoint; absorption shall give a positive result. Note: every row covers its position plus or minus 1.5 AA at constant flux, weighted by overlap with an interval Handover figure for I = -1.8 AA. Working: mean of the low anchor 13.7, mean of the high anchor 12.6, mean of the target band 15.4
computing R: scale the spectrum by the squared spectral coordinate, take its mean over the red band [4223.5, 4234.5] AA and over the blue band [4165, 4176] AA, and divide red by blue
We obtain 0.79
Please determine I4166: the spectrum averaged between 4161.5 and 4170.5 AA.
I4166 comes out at 15.2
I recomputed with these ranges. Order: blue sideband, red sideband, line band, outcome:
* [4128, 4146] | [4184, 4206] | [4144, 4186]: -2.57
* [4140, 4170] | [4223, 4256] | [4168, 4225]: -3.25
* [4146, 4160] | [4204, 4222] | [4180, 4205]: 2.28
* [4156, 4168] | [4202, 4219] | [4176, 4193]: 0.77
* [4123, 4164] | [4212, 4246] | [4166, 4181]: -0.43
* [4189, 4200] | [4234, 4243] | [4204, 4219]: -1.72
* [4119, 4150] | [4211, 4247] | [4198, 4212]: -0.07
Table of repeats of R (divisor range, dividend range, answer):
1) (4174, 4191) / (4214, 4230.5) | 0.92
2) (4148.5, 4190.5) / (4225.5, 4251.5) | 0.90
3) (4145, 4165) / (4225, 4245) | 0.88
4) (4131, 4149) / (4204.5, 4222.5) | 1.14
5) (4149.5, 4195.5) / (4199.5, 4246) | 0.95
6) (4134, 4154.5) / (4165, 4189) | 1.02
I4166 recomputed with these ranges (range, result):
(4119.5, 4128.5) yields 15.1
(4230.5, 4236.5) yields 12.9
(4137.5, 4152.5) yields 14.2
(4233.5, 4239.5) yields 12.5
